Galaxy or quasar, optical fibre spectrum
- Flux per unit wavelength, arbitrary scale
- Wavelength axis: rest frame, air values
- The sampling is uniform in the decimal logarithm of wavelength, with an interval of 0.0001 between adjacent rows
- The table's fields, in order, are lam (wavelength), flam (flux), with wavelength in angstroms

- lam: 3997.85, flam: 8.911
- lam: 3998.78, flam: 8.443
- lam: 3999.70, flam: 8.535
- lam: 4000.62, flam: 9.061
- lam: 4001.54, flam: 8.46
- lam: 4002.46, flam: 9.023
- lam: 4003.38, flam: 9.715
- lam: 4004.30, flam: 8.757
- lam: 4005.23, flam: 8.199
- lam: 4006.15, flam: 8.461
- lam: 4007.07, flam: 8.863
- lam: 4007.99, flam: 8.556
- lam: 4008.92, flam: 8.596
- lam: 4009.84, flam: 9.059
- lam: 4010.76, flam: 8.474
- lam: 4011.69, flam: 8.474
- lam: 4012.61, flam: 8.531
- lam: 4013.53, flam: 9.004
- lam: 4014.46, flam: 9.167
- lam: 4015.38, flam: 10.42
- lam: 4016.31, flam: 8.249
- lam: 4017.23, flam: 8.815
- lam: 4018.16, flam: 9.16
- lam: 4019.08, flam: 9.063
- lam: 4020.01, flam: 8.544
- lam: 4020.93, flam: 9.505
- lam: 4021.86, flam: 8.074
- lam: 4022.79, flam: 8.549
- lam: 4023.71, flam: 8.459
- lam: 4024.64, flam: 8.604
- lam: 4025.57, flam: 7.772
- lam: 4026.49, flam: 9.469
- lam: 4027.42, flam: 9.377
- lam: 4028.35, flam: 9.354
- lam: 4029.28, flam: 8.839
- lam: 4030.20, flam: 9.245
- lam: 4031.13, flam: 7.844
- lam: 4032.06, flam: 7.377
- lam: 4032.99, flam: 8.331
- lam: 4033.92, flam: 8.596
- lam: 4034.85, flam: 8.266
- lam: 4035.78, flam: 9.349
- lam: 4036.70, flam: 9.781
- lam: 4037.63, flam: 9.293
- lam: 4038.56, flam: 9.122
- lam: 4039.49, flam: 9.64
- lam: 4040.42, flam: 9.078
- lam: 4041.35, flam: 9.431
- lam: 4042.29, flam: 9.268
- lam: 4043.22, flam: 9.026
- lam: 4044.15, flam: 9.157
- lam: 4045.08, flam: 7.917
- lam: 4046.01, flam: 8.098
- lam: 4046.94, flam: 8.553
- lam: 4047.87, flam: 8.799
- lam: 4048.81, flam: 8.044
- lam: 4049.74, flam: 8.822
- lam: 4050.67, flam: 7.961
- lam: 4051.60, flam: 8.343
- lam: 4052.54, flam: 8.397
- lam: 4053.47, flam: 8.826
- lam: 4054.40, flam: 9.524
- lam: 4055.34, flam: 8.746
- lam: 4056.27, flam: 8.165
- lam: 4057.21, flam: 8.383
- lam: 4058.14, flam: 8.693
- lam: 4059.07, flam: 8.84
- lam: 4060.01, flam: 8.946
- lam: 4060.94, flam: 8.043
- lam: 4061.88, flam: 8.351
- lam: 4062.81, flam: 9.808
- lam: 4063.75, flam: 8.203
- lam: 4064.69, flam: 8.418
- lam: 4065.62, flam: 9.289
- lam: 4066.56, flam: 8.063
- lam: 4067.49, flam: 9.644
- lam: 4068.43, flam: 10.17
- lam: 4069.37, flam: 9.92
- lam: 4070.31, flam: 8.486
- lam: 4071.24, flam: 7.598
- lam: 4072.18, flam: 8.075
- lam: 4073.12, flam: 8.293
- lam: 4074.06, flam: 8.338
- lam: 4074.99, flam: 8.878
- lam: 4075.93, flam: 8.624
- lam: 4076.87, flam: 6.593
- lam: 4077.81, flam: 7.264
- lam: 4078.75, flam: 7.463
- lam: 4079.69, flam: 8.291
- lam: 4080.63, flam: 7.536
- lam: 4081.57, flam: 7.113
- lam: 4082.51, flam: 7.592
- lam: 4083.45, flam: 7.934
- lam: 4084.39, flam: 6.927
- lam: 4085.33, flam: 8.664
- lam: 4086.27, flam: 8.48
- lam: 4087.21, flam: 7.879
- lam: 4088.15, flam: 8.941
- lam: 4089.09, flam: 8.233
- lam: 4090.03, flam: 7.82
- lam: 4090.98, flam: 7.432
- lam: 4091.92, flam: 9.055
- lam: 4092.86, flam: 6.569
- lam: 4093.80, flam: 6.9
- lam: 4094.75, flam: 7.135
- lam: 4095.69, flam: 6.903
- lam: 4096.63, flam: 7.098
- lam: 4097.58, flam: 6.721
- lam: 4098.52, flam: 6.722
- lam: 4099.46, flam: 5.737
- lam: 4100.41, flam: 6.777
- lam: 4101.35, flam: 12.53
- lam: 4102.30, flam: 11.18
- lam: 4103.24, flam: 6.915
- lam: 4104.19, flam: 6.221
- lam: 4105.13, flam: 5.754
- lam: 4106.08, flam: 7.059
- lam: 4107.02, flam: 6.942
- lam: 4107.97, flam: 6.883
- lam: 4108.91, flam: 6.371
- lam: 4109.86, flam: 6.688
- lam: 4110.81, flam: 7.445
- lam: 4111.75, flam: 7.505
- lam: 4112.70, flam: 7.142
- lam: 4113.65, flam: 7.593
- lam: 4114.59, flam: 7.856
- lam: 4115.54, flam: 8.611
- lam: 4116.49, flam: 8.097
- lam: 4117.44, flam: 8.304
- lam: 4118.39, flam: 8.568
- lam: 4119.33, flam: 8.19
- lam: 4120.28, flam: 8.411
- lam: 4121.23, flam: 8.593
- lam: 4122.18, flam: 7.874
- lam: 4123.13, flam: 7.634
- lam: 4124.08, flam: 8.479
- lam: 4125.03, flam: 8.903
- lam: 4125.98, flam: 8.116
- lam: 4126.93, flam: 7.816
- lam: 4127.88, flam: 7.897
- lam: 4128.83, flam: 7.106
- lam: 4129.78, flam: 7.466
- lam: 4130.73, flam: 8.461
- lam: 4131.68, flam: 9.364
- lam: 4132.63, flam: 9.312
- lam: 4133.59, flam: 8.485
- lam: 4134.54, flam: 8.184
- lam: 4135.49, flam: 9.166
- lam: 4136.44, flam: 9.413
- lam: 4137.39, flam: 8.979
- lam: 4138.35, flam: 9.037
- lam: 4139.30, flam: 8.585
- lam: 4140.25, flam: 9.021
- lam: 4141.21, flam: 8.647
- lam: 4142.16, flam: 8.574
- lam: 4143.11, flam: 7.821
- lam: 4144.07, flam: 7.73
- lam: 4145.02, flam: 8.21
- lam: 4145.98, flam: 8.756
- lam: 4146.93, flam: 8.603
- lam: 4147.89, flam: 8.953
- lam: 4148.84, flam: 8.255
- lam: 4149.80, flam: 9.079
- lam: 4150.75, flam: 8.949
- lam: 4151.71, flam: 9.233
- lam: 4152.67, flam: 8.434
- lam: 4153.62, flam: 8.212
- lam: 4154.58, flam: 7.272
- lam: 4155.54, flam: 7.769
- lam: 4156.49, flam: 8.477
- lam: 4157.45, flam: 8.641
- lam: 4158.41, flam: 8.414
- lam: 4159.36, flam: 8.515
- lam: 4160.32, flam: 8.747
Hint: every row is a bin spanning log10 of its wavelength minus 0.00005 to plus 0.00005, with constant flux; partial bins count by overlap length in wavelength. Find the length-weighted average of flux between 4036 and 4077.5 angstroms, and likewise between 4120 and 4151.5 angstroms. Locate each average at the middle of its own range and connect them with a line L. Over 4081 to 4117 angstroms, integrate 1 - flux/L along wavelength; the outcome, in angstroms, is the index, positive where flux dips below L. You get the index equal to 4.32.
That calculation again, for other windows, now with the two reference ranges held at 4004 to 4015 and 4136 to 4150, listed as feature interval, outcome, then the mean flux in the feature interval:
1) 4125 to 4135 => 0.44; 8.25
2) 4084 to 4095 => 1.01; 7.86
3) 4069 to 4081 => 0.79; 8.09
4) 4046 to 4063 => 0.16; 8.59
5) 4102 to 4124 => 2.57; 7.63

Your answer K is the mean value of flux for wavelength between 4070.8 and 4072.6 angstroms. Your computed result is 7.82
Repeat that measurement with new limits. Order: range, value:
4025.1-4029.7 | 8.96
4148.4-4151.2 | 8.77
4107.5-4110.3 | 6.65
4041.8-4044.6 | 9.13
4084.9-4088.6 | 8.49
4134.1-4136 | 8.72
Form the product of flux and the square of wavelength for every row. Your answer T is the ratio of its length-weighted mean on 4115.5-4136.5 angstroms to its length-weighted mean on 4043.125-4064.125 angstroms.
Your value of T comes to 1.01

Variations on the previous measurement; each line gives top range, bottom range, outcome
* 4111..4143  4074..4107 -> 1.11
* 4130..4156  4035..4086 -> 1.05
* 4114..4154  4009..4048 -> 1.01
